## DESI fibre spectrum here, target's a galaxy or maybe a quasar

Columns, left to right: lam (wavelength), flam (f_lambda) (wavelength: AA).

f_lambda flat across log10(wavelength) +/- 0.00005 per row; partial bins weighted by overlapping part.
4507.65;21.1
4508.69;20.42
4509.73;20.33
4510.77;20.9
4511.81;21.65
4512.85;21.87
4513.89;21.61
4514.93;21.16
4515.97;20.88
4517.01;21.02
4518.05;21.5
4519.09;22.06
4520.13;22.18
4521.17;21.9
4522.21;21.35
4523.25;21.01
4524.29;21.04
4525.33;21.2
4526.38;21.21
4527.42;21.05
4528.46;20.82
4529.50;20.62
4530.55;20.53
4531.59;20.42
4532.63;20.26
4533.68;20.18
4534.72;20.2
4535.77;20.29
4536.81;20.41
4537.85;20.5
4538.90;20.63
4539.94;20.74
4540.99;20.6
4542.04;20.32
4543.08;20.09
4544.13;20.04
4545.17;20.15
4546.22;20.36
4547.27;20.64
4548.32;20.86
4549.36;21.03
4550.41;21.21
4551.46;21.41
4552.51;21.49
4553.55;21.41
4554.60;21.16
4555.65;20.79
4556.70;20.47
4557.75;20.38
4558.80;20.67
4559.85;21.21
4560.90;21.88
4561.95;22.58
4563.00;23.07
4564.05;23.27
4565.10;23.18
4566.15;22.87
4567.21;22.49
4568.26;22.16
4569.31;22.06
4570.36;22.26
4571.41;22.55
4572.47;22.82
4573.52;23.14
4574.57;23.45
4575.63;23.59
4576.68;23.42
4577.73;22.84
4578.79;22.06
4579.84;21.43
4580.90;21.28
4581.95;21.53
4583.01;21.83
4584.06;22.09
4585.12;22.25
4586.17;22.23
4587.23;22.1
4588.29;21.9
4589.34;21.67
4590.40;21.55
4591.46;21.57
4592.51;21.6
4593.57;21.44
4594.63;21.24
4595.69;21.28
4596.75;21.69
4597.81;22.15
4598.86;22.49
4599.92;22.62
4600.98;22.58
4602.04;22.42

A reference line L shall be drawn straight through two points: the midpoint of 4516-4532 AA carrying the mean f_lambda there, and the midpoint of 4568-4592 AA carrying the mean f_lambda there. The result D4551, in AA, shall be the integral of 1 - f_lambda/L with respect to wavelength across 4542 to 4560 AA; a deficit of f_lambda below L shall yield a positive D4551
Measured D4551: 0.8 AA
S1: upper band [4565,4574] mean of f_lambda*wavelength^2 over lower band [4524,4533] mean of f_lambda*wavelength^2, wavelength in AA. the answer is 1.1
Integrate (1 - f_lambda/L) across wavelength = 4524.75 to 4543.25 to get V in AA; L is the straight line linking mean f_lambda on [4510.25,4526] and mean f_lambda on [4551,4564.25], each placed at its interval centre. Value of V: 0.8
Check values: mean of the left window 21.4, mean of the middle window 20.6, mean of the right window 21.5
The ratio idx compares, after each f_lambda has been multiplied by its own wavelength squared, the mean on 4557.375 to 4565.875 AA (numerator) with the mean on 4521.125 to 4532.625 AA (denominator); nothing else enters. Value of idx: 1.07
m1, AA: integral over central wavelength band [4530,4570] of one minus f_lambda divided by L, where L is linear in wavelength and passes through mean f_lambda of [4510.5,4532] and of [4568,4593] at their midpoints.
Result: 1.1 AA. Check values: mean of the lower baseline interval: 21.2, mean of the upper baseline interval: 22.2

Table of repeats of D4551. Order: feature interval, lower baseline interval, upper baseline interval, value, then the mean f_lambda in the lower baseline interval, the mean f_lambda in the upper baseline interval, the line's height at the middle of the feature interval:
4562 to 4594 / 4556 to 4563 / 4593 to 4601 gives -1.1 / 21.3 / 21.9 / 21.6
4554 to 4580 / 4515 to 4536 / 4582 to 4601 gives -0.8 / 21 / 21.9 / 21.6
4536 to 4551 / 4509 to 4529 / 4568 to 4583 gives 0.9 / 21.3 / 22.5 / 21.8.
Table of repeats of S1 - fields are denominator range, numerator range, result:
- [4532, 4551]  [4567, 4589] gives 1.11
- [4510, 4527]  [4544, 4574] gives 1.03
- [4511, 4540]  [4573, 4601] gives 1.08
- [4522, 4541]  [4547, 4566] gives 1.05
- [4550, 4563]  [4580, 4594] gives 1.04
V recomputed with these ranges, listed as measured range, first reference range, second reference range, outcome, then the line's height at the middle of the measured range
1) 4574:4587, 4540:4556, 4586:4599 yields -0.5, 21.5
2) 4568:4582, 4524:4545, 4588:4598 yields -0.8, 21.3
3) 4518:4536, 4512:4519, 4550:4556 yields 0.3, 21.4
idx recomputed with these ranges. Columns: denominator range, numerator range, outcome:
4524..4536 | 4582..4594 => 1.08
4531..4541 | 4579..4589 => 1.09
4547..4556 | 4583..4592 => 1.05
